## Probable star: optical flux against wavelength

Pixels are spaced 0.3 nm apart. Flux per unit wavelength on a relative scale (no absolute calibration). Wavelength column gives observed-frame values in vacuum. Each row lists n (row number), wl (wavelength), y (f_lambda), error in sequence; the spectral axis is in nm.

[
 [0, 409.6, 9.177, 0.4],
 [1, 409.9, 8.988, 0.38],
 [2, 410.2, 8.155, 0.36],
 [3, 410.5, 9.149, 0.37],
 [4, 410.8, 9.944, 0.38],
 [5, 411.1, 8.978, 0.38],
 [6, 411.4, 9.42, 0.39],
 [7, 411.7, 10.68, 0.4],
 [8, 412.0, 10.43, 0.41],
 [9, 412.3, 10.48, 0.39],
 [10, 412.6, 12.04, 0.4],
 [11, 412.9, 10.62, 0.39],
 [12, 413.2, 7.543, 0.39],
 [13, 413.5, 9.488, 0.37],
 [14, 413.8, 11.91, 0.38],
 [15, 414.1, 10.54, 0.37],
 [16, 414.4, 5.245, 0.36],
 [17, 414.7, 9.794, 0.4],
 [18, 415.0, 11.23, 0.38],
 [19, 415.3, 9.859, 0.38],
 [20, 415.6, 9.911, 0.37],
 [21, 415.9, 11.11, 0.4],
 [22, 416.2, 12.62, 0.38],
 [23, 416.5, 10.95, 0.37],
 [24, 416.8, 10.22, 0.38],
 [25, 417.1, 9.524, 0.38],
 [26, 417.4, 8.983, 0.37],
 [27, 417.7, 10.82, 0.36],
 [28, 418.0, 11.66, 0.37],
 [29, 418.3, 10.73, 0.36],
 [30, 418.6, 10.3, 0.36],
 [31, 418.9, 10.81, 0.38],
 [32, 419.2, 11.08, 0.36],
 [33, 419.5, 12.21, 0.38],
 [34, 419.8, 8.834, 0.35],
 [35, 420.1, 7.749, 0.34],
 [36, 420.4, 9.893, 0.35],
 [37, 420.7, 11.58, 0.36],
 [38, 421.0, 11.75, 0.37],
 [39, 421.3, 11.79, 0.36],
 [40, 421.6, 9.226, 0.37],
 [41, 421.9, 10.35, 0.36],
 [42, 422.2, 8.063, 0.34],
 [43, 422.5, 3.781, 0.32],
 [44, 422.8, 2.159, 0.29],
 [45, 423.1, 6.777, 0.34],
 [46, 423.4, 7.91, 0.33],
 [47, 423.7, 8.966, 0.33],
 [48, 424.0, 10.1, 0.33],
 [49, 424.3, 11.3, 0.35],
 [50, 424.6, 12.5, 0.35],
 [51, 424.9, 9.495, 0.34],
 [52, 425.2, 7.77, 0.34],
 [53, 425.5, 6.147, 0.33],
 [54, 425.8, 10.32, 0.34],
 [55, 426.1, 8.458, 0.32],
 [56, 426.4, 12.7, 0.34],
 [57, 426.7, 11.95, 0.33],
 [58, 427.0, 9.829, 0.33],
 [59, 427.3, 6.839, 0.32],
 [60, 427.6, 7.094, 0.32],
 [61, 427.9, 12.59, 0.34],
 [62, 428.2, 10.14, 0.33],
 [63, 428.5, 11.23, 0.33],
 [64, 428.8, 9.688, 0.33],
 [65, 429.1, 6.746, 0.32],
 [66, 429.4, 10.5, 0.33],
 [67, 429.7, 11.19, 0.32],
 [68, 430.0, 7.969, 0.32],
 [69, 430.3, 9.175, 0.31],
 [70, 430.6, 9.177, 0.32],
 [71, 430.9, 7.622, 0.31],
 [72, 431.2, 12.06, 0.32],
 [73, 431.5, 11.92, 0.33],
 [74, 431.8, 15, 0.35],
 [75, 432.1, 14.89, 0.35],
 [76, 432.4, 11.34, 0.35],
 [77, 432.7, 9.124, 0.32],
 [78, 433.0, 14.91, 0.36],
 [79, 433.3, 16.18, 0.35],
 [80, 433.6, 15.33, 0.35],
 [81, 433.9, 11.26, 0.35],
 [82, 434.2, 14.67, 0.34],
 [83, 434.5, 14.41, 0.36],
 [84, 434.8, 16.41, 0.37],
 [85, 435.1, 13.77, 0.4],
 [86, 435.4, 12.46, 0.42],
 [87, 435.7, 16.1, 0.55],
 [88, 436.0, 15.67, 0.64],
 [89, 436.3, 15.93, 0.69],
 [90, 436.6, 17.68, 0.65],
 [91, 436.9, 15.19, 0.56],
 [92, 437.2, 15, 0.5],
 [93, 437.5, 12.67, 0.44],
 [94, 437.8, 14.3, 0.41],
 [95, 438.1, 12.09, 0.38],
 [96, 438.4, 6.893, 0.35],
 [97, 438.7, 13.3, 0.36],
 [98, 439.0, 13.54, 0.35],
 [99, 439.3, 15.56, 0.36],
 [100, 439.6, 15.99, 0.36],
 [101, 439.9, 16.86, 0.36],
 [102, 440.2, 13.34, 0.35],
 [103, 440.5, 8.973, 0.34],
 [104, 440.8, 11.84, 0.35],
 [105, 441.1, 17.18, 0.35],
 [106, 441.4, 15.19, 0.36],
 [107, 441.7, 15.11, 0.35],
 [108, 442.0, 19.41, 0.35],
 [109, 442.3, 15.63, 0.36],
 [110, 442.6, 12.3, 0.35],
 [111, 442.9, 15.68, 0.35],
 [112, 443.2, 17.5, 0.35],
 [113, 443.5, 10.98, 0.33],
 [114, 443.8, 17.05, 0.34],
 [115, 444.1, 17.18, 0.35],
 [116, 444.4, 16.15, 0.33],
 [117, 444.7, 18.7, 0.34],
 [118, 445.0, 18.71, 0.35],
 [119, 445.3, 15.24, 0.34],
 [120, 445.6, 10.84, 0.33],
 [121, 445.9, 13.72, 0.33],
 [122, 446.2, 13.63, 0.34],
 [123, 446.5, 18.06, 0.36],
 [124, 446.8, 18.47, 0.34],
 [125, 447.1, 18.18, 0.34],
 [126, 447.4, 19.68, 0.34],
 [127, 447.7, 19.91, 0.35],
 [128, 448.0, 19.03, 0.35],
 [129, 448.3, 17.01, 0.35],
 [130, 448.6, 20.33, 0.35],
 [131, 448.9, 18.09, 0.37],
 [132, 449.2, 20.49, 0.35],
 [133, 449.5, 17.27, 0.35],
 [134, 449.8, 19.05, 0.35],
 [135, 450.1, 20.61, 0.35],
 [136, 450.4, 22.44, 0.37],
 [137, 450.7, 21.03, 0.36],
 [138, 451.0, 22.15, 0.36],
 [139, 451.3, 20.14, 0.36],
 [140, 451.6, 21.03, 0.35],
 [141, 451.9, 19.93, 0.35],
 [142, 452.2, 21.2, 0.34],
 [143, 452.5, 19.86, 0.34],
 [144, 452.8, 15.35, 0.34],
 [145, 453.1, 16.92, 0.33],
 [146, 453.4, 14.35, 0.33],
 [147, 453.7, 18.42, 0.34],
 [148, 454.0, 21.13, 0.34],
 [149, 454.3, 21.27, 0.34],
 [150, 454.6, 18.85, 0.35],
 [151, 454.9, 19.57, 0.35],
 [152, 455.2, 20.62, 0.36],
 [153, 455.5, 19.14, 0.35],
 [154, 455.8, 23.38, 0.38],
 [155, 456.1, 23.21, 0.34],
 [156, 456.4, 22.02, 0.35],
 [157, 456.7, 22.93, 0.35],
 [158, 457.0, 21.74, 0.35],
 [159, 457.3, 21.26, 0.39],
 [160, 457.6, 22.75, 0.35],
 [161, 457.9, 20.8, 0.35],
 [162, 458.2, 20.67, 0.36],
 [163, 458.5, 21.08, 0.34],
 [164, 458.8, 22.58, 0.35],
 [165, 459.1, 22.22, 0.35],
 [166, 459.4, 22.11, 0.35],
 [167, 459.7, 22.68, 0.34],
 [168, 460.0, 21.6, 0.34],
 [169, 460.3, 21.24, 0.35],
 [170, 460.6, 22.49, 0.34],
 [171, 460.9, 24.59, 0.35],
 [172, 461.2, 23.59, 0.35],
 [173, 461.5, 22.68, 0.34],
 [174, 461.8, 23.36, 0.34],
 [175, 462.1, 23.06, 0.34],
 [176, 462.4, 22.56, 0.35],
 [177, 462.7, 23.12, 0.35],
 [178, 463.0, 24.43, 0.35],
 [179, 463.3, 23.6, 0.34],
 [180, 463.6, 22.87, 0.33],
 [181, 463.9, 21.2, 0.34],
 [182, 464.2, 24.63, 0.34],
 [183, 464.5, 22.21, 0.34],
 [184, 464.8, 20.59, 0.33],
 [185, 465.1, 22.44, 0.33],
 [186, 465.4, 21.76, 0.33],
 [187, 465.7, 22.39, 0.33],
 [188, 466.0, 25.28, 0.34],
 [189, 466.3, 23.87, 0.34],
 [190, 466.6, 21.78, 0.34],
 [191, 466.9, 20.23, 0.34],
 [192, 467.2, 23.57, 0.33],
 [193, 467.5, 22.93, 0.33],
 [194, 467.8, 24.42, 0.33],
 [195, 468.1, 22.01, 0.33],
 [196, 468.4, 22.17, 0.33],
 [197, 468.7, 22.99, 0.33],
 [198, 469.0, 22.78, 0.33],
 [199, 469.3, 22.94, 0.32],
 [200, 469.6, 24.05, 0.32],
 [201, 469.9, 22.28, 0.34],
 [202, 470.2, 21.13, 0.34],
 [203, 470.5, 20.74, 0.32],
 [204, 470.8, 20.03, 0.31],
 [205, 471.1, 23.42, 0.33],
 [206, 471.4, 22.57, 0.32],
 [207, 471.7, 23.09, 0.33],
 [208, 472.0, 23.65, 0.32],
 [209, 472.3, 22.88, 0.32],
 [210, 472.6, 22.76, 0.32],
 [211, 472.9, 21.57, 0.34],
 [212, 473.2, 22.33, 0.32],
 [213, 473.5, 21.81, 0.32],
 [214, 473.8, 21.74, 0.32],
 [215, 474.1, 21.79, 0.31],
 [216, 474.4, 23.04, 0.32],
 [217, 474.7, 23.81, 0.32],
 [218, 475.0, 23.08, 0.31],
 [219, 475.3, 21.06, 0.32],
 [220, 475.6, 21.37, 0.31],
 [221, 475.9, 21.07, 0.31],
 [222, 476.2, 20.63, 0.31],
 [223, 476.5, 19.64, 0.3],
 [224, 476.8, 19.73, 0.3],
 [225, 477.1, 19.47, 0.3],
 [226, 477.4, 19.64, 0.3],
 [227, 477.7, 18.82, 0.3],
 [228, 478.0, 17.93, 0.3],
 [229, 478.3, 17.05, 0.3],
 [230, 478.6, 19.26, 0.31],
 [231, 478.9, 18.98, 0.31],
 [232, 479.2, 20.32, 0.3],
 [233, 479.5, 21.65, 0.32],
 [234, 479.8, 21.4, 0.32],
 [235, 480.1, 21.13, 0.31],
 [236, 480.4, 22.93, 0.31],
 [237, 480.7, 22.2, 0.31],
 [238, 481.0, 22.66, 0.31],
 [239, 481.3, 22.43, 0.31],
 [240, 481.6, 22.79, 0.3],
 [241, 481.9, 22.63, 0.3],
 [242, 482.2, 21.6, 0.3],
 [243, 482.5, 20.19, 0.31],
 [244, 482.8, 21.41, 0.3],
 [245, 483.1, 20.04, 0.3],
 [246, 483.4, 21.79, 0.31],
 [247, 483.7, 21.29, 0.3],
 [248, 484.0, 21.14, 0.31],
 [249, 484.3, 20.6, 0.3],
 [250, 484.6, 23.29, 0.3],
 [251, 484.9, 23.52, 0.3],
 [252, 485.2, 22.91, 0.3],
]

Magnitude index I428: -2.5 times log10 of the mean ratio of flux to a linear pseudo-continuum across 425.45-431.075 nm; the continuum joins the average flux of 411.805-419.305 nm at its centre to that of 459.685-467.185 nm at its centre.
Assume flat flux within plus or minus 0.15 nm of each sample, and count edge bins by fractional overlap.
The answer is 0.39 mag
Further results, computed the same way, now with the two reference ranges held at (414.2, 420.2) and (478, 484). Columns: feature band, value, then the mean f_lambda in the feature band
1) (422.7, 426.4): 0.295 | 8.75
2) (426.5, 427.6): 0.259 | 9.35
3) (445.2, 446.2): 0.141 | 13.2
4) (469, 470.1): -0.199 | 23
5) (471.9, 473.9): -0.139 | 22.4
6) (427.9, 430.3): 0.240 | 9.79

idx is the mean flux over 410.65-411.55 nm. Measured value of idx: 9.45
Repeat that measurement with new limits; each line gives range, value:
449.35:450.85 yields 20.1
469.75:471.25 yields 21.5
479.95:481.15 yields 22.2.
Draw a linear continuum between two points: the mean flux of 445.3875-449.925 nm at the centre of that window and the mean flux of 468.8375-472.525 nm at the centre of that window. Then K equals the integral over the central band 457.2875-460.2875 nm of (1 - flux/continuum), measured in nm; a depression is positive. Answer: -0.28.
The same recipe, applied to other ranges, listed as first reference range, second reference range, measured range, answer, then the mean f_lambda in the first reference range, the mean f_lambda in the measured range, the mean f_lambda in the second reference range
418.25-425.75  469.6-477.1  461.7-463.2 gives -0.32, 9.25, 23.3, 21.9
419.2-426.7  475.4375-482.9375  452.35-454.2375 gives -0.30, 9.25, 17.8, 20.7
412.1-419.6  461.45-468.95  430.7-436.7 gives 0.46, 10.4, 13.8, 22.8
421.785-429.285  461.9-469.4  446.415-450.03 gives -0.45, 8.92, 18.9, 22.8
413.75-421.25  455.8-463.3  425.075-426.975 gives 0.48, 10.4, 9.6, 22.5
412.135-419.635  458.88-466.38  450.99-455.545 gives 0.23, 10.4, 19.3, 22.8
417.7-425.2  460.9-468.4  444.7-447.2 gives 0.16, 9.53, 16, 22.9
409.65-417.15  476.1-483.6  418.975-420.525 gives 0.14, 9.95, 10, 20.7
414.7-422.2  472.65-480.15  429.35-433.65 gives 0.38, 10.5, 11.7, 20.8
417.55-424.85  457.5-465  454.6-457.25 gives -0.08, 9.6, 21.4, 22.5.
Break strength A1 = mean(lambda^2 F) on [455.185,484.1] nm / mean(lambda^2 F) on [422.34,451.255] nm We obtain 1.84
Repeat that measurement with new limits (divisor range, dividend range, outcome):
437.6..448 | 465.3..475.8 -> 1.66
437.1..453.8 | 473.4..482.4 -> 1.46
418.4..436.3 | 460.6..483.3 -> 2.49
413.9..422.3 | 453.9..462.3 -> 2.56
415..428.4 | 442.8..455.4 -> 2.13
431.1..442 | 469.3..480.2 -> 1.79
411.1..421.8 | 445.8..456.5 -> 2.20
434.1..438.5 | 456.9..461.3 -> 1.71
